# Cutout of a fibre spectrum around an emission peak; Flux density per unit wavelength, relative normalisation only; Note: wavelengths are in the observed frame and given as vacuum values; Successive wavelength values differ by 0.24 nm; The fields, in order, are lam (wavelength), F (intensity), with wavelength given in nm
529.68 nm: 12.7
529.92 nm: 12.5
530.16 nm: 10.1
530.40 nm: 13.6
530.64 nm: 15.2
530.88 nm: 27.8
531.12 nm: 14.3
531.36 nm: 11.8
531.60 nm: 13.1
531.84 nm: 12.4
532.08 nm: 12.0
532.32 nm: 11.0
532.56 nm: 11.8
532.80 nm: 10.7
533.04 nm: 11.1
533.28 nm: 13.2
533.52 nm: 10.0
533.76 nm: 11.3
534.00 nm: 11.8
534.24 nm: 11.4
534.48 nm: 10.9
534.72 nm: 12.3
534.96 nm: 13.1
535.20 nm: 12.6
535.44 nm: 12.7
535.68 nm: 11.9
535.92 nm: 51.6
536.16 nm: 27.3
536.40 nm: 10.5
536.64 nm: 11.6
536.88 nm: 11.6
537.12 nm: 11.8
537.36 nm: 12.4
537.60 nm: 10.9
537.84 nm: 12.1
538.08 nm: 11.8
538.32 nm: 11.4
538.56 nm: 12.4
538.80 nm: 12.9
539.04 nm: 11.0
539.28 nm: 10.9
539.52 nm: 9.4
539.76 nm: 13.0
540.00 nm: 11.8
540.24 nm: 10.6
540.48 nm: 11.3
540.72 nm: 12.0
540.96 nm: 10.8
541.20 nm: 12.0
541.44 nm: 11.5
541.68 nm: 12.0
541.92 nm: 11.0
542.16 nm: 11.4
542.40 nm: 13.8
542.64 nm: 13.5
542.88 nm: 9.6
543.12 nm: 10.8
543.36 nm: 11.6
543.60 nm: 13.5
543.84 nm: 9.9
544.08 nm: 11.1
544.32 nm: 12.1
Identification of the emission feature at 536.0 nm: [O III] 5007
